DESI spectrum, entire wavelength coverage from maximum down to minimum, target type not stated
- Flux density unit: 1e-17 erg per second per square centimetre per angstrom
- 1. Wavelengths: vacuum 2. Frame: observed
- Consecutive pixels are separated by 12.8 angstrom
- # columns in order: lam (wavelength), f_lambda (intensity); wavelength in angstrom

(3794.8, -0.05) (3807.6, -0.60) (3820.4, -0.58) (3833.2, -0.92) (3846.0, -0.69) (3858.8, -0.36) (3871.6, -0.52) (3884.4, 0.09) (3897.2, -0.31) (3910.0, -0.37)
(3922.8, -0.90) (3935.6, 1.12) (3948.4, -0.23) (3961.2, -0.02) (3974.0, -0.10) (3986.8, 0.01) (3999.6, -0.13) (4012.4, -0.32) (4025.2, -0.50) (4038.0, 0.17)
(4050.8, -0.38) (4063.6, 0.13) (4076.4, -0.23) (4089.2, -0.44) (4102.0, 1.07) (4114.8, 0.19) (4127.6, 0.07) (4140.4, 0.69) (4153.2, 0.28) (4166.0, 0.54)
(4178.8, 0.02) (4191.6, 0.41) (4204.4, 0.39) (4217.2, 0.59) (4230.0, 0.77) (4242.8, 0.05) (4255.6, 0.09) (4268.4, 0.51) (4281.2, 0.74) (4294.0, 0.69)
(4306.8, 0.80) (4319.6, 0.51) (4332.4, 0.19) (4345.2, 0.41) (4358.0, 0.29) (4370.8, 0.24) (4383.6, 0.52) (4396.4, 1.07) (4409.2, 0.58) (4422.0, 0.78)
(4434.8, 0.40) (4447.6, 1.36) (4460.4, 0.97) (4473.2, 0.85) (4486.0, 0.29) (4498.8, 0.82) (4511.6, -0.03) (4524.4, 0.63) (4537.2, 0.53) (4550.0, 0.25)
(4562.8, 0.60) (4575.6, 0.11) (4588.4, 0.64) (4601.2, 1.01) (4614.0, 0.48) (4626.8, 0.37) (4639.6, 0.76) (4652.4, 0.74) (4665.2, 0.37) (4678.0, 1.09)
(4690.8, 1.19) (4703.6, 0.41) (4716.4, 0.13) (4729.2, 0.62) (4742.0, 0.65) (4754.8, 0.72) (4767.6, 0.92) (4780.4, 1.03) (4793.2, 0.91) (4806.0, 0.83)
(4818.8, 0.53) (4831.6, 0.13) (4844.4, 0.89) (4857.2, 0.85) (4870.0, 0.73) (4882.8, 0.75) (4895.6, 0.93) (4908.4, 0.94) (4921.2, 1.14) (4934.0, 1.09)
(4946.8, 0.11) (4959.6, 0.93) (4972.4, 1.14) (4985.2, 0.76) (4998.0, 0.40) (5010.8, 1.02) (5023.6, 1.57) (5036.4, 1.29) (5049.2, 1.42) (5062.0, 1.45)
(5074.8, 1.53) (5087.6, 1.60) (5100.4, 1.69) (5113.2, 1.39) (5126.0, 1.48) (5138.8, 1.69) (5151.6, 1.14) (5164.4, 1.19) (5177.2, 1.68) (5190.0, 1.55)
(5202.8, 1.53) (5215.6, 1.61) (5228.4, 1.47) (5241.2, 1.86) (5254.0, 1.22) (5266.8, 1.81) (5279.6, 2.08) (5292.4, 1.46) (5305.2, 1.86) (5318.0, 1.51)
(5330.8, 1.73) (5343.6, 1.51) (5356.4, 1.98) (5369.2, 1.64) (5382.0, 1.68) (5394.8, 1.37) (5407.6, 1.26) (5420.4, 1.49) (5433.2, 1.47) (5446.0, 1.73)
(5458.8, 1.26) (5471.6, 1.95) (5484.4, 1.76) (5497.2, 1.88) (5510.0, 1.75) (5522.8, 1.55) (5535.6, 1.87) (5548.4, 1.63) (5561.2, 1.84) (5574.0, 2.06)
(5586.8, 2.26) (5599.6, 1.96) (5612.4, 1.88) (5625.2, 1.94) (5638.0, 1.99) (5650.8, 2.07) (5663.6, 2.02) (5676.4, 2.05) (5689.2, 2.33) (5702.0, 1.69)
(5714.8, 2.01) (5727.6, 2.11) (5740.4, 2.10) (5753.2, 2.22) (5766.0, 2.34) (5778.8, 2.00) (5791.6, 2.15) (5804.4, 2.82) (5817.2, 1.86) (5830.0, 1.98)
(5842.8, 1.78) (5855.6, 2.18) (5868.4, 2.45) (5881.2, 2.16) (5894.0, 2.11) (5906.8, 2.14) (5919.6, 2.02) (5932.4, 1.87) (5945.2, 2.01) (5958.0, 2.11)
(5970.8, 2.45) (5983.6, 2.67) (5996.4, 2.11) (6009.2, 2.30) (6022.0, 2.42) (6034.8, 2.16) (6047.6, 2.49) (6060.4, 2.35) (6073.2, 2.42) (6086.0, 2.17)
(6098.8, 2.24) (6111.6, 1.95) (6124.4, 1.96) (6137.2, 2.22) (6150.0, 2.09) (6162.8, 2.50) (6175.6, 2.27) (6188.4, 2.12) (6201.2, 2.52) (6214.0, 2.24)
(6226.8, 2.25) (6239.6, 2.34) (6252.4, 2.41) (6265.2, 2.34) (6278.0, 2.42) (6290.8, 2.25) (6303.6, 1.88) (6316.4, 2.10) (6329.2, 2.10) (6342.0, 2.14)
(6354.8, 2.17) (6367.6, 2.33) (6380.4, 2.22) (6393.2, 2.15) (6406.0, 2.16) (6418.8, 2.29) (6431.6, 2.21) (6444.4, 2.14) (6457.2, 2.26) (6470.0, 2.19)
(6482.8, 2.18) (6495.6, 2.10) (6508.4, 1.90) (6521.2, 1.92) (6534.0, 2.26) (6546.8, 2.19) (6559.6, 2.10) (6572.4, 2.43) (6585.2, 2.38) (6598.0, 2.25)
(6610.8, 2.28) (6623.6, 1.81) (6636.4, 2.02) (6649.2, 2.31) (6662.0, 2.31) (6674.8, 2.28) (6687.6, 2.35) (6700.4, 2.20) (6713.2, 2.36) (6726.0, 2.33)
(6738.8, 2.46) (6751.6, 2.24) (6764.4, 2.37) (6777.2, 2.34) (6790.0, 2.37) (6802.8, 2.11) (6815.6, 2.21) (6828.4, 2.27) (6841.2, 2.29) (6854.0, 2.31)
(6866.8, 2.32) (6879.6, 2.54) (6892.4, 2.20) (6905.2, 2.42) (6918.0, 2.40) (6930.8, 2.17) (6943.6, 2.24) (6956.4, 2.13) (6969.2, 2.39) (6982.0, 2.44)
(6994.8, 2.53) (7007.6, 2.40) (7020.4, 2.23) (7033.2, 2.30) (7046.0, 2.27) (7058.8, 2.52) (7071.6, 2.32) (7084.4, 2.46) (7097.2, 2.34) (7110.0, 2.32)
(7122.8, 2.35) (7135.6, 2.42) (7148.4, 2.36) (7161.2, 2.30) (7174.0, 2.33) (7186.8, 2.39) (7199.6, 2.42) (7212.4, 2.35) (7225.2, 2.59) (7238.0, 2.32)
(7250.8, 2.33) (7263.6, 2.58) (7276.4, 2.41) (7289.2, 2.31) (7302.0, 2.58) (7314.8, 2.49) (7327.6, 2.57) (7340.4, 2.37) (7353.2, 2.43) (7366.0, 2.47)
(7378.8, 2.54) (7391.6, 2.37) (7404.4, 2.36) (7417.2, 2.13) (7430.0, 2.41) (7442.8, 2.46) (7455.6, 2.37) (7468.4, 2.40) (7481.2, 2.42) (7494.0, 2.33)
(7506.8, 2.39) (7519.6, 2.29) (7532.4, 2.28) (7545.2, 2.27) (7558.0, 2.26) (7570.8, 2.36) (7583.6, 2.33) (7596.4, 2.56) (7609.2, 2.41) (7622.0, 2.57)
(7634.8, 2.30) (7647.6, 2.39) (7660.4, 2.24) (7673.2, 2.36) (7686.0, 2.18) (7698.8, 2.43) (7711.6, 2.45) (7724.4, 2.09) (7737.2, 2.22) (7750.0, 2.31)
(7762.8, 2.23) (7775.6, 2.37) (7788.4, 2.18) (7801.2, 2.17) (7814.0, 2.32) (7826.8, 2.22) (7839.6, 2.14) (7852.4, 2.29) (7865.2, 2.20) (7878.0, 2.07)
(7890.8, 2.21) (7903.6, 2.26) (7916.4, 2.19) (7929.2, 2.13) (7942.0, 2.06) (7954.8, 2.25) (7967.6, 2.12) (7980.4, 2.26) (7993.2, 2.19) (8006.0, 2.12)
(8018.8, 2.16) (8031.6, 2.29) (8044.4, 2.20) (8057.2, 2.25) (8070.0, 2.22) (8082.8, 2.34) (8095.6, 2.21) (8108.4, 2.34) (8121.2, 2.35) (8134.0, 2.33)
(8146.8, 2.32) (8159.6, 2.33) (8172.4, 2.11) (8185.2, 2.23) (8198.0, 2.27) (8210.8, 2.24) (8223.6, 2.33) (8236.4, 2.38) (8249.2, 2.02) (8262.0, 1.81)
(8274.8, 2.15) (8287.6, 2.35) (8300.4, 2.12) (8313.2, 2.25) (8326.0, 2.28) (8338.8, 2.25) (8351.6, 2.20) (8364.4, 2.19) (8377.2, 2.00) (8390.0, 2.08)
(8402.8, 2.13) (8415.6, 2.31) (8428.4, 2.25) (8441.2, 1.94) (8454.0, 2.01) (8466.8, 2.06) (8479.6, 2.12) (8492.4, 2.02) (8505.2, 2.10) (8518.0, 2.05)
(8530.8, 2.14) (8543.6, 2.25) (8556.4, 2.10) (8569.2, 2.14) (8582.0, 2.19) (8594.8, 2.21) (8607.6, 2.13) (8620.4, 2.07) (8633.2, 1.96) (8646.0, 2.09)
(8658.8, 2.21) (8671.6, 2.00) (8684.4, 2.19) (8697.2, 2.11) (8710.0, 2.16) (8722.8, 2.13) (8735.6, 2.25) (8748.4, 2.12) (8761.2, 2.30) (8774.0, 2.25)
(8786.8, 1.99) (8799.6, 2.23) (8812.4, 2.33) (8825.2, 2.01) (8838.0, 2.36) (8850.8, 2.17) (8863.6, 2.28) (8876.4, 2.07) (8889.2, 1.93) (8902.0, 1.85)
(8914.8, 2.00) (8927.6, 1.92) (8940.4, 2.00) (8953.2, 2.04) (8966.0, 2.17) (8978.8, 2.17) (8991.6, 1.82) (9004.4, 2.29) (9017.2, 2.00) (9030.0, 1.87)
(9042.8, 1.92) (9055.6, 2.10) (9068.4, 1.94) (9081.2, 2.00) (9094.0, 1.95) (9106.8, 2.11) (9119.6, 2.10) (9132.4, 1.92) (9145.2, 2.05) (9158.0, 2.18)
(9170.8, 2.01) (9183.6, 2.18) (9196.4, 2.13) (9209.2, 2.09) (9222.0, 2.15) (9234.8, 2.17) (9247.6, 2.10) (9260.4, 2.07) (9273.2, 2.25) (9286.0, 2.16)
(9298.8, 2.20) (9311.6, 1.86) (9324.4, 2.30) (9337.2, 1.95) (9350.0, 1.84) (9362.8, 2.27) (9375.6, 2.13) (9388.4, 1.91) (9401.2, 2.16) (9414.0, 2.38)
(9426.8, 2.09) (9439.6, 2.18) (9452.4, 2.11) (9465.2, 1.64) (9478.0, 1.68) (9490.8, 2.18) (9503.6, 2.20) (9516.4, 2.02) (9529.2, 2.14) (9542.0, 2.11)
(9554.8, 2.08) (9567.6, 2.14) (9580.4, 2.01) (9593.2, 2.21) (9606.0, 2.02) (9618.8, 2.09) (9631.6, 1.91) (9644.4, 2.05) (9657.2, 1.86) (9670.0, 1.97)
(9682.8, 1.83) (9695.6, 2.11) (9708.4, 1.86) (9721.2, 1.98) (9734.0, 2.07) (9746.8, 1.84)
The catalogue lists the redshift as 0.26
